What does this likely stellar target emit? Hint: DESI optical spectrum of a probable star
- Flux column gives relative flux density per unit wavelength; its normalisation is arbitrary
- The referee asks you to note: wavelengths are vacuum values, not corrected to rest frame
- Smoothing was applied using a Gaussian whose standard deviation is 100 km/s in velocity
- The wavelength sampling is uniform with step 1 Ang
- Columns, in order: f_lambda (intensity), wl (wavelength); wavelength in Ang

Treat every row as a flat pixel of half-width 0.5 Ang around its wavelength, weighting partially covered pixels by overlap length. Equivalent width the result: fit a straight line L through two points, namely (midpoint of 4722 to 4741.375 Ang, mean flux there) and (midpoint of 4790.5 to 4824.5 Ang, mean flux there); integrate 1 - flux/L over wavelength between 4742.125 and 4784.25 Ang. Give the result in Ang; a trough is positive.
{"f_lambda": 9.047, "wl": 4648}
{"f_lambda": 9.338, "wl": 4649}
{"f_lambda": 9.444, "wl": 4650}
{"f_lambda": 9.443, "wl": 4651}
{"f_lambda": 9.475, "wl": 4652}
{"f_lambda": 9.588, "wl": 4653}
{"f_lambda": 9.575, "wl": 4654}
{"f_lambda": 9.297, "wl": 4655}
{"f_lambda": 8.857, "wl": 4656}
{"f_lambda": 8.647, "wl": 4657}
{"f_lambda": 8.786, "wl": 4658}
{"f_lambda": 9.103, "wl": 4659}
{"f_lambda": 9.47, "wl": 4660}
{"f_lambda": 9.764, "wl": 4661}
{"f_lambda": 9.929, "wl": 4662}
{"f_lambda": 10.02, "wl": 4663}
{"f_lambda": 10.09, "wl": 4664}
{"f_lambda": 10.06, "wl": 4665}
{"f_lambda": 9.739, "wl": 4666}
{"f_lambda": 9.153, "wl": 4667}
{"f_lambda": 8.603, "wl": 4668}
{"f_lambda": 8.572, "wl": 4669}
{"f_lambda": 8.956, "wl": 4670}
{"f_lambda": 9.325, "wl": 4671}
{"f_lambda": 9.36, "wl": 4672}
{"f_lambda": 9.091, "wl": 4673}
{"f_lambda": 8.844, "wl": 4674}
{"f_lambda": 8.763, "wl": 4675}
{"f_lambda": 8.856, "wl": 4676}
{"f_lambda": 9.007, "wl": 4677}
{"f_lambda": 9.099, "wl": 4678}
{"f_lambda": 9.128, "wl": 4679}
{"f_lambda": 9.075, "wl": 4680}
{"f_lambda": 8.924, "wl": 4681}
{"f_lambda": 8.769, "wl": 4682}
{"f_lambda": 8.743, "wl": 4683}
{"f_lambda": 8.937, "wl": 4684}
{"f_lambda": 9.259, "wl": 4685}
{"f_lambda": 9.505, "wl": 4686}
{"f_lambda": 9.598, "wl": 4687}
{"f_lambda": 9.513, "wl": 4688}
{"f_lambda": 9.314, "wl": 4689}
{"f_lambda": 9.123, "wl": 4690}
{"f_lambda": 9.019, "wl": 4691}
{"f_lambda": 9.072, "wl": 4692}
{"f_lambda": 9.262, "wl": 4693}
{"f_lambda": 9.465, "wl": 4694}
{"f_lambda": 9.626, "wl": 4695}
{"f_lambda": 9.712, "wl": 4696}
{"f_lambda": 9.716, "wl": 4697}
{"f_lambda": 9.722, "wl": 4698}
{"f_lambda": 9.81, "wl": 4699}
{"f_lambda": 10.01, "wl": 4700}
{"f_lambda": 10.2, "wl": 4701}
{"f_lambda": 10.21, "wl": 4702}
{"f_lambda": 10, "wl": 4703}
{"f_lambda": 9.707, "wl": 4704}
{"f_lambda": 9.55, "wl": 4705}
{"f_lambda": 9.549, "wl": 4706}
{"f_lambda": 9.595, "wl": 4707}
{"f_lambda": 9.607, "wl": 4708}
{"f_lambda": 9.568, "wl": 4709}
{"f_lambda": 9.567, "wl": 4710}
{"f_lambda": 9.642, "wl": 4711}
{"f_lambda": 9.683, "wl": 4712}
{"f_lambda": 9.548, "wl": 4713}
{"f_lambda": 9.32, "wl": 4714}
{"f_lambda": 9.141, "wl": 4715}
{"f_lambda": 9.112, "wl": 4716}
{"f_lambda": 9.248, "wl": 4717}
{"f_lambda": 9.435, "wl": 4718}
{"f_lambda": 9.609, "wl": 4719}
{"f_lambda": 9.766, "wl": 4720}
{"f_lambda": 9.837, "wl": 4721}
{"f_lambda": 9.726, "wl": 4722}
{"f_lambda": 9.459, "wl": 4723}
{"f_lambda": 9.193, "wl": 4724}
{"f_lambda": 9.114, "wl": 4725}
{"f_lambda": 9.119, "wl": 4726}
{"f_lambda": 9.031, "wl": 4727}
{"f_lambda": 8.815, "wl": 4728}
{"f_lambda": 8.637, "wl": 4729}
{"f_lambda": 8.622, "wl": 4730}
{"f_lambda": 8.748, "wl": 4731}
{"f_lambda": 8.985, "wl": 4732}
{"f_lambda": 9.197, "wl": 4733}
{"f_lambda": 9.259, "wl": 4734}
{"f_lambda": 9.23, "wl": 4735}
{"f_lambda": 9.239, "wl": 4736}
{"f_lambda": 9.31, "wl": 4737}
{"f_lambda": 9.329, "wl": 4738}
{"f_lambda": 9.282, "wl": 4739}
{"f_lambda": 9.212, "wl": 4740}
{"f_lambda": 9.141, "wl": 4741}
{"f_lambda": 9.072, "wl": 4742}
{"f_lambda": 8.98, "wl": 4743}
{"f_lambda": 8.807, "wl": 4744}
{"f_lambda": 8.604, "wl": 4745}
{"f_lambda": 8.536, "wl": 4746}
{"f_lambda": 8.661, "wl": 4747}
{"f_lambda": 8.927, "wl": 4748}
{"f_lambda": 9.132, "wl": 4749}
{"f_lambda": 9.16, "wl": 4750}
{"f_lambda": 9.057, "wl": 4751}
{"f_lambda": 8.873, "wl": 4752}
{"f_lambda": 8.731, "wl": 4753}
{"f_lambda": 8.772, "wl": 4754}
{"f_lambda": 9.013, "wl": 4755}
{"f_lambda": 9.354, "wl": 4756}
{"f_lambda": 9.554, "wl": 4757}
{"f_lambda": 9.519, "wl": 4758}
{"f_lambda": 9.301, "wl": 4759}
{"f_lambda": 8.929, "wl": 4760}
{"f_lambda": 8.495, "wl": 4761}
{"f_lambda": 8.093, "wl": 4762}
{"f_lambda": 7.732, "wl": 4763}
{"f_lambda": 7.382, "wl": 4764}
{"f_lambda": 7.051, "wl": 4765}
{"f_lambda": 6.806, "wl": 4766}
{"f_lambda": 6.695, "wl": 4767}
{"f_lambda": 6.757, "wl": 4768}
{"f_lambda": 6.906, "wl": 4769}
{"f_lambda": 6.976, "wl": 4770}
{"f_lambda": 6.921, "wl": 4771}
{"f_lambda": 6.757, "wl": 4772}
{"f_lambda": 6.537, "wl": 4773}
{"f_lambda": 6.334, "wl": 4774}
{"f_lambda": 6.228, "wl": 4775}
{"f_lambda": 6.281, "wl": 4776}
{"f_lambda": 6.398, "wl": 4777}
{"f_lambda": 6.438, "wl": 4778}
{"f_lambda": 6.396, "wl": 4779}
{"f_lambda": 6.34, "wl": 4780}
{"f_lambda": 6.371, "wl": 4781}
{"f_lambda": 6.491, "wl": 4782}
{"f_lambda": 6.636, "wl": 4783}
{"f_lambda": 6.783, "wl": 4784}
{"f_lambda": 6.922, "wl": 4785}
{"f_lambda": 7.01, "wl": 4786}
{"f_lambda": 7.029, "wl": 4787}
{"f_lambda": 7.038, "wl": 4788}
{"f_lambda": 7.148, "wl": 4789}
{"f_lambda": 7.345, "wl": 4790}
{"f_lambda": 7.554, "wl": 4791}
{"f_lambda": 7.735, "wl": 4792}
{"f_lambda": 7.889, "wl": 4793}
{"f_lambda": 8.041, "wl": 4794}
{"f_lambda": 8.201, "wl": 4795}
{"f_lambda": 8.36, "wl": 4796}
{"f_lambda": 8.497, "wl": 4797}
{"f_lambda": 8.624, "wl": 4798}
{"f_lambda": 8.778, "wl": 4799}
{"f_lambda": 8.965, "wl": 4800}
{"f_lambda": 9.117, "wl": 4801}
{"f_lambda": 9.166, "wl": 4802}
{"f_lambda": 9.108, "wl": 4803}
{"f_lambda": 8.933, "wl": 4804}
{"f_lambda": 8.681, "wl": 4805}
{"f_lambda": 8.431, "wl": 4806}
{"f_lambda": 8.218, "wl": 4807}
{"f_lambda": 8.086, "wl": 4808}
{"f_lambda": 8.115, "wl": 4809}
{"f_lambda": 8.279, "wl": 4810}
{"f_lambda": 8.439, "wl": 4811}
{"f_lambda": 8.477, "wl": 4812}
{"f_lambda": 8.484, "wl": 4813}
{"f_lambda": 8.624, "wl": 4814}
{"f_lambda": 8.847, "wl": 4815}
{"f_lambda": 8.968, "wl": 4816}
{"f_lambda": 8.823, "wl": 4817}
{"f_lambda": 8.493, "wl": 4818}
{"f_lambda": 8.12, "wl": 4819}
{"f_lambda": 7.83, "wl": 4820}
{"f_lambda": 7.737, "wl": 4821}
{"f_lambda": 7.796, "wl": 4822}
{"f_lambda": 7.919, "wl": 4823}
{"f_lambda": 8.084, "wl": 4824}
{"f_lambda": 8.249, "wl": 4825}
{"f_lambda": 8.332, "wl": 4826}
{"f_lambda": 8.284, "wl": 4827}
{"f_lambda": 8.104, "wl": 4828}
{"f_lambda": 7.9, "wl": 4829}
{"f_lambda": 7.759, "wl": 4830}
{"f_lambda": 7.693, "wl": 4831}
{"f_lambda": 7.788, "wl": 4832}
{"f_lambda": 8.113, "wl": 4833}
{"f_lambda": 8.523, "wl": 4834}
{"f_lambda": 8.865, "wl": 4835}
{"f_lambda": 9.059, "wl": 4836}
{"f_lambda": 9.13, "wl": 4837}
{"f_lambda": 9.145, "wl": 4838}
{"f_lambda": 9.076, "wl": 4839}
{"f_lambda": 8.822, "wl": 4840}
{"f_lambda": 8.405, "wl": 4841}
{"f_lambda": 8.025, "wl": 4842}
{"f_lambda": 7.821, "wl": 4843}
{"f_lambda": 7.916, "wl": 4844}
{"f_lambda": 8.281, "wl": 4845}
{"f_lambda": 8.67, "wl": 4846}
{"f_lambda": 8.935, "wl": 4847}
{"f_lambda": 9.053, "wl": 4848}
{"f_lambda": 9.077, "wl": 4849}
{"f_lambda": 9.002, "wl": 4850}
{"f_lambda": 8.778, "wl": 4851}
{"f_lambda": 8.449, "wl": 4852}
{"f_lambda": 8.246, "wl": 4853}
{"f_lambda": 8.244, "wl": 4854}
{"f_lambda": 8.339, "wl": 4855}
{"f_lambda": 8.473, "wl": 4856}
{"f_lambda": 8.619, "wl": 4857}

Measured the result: 5.0 Ang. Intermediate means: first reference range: 9.12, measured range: 7.77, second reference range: 8.39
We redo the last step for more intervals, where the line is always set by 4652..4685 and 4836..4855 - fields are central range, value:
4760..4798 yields 7.3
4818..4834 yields 1.2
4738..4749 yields 0.0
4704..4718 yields -0.6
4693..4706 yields -1.0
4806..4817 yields 0.3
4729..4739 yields -0.1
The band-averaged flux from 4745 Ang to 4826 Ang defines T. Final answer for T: 7.95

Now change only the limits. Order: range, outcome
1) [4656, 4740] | 9.33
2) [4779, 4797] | 7.24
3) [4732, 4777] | 8.31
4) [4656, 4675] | 9.28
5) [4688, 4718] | 9.55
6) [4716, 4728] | 9.38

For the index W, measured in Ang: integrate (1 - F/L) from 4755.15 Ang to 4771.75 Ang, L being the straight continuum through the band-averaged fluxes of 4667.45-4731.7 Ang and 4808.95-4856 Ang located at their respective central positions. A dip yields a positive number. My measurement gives 1.8 Ang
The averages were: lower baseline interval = 9.31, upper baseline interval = 8.41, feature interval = 7.91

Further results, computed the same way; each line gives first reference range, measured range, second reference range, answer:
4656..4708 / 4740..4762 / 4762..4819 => -1.9 Ang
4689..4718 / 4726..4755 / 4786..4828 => 0.3 Ang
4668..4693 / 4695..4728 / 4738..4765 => -2.2 Ang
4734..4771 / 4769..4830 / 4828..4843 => 5.1 Ang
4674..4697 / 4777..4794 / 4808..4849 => 3.3 Ang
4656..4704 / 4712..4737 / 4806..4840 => -0.6 Ang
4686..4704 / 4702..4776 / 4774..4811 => -0.2 Ang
